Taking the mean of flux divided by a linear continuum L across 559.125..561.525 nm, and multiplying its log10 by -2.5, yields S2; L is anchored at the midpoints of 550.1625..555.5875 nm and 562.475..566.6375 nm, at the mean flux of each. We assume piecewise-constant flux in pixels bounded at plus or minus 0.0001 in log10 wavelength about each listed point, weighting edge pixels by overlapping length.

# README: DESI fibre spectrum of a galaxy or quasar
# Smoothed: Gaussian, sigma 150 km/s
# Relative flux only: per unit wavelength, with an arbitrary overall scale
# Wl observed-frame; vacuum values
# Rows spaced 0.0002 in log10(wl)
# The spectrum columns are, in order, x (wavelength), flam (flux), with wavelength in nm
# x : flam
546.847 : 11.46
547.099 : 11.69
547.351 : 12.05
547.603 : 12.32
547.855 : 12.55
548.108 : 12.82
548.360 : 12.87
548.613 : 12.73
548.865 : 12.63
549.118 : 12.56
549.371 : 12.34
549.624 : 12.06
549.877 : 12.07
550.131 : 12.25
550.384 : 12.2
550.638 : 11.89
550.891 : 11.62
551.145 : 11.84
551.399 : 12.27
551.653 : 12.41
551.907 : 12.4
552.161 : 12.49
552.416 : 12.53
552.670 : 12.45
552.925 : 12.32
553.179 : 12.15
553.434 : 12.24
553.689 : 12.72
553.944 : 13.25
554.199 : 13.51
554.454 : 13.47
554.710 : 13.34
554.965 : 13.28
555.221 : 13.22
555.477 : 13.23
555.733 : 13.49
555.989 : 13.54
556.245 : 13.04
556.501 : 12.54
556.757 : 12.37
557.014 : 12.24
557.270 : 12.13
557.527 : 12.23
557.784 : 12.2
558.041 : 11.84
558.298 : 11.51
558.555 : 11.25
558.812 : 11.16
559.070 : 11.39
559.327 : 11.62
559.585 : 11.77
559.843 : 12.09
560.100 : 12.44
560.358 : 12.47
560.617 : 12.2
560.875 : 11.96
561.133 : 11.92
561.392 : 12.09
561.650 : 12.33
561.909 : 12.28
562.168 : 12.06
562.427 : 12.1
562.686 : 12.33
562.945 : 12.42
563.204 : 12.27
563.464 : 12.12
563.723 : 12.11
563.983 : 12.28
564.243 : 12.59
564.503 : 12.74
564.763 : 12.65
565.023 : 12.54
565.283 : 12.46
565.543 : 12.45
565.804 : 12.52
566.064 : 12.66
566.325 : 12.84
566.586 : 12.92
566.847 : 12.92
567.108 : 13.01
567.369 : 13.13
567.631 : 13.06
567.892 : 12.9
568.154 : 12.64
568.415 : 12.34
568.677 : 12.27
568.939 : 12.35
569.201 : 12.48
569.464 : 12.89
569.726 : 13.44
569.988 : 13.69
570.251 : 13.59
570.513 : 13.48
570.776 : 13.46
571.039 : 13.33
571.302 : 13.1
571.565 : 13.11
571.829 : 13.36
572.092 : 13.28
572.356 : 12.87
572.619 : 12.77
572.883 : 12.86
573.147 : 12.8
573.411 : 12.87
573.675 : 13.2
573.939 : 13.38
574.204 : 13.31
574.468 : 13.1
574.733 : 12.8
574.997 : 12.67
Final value 0.04 mag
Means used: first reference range 12.6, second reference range 12.5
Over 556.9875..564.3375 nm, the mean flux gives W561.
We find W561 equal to 12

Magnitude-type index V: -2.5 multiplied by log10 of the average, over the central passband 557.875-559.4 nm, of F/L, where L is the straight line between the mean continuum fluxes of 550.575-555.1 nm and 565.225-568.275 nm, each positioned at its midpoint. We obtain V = 0.11 mag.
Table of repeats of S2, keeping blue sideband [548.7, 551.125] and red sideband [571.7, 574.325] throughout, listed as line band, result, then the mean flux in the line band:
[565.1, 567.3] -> 0.01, 12.7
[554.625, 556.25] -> -0.08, 13.3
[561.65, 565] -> 0.03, 12.3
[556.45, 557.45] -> 0.01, 12.3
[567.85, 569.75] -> 0.03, 12.6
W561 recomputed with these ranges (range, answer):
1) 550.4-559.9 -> 12.4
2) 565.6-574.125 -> 13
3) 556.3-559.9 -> 11.9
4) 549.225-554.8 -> 12.4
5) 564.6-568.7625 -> 12.7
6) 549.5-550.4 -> 12.1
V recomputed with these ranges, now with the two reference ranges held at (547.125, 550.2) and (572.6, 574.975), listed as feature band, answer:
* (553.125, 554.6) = -0.03 mag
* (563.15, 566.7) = 0.02 mag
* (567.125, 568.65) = 0.01 mag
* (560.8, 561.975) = 0.05 mag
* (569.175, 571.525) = -0.03 mag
